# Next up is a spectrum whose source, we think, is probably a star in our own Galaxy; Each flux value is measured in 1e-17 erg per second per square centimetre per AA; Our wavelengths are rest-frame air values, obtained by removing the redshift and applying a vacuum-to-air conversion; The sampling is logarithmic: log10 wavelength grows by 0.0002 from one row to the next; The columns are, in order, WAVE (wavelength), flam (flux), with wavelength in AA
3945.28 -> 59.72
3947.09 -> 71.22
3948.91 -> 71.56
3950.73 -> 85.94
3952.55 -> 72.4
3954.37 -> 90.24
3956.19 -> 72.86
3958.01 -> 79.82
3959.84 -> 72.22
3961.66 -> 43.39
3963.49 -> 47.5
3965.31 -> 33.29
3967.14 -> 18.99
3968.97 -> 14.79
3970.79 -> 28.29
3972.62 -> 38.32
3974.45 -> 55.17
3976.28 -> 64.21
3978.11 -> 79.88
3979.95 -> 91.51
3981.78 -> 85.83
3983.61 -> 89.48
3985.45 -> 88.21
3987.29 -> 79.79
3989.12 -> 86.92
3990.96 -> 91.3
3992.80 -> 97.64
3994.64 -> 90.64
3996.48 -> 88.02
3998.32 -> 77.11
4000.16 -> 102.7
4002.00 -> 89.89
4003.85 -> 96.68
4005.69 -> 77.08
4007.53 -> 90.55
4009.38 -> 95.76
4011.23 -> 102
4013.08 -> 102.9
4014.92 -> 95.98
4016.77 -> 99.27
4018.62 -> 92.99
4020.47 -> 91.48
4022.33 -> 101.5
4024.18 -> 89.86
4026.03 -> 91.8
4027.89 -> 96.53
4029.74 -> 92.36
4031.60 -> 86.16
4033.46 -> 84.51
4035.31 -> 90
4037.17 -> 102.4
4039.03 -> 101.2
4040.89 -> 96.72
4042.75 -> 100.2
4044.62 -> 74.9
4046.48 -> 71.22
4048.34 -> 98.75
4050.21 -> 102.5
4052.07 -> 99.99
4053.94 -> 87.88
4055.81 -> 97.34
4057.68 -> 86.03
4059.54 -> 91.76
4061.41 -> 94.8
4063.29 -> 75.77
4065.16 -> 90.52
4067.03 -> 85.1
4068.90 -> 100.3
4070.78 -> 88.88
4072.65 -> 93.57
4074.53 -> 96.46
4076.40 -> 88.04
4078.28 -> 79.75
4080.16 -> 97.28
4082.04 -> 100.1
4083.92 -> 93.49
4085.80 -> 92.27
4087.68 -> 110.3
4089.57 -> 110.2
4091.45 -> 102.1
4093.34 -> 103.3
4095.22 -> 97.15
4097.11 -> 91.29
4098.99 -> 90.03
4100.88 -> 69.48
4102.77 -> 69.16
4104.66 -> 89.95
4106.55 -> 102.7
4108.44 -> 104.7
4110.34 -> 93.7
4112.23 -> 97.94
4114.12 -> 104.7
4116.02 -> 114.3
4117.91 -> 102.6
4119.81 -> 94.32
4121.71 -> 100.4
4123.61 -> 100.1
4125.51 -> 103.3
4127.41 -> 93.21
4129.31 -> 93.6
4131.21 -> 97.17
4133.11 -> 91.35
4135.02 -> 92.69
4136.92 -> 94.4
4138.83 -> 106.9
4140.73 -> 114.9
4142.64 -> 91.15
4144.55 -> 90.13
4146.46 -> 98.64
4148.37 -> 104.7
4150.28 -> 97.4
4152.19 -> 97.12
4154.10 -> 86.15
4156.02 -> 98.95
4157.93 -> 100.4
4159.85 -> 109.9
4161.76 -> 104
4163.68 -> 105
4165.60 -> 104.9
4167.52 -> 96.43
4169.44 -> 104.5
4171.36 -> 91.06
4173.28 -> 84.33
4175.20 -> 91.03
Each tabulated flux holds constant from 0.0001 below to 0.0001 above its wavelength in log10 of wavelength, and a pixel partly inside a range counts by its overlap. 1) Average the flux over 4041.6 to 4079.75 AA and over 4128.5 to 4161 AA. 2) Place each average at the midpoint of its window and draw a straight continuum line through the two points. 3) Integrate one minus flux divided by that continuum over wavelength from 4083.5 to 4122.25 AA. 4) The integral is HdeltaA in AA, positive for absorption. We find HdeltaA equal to -1.1 AA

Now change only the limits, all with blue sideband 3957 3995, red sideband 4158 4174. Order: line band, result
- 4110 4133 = -1.9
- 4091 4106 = -0.2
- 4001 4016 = -4.8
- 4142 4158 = 0.2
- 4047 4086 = -4.9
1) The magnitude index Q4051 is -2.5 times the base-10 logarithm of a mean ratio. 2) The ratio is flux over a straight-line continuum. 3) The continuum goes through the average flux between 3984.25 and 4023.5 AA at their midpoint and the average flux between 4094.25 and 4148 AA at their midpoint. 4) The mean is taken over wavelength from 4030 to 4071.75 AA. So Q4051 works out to 0.030 mag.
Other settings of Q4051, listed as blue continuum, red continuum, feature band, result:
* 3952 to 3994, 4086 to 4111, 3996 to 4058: -0.18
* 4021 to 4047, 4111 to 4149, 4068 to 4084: 0.02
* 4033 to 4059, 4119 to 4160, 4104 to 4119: -0.06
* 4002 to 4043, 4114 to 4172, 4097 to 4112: 0.10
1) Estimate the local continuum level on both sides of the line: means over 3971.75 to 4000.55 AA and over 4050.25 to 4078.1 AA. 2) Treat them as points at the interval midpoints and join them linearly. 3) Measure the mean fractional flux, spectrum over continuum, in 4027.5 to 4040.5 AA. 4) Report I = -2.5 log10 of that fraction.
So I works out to -0.07 mag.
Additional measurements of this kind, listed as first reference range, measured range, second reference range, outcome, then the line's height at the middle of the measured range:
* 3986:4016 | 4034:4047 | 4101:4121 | 0.022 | 93.3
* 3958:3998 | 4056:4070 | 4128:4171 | -0.089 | 82.6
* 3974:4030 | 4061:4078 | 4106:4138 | 0.060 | 94.9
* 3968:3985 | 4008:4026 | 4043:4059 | -0.243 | 77.2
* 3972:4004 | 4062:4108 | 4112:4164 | 0.013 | 93.6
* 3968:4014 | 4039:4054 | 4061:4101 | -0.046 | 88.5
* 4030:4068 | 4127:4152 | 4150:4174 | -0.004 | 97.1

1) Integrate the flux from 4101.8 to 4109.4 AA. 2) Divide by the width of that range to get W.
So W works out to 91.5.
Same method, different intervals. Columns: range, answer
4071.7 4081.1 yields 91.1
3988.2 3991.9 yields 89.2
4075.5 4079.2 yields 83.8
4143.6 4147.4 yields 94.4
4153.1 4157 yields 92.7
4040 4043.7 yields 98.2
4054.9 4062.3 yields 92.5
